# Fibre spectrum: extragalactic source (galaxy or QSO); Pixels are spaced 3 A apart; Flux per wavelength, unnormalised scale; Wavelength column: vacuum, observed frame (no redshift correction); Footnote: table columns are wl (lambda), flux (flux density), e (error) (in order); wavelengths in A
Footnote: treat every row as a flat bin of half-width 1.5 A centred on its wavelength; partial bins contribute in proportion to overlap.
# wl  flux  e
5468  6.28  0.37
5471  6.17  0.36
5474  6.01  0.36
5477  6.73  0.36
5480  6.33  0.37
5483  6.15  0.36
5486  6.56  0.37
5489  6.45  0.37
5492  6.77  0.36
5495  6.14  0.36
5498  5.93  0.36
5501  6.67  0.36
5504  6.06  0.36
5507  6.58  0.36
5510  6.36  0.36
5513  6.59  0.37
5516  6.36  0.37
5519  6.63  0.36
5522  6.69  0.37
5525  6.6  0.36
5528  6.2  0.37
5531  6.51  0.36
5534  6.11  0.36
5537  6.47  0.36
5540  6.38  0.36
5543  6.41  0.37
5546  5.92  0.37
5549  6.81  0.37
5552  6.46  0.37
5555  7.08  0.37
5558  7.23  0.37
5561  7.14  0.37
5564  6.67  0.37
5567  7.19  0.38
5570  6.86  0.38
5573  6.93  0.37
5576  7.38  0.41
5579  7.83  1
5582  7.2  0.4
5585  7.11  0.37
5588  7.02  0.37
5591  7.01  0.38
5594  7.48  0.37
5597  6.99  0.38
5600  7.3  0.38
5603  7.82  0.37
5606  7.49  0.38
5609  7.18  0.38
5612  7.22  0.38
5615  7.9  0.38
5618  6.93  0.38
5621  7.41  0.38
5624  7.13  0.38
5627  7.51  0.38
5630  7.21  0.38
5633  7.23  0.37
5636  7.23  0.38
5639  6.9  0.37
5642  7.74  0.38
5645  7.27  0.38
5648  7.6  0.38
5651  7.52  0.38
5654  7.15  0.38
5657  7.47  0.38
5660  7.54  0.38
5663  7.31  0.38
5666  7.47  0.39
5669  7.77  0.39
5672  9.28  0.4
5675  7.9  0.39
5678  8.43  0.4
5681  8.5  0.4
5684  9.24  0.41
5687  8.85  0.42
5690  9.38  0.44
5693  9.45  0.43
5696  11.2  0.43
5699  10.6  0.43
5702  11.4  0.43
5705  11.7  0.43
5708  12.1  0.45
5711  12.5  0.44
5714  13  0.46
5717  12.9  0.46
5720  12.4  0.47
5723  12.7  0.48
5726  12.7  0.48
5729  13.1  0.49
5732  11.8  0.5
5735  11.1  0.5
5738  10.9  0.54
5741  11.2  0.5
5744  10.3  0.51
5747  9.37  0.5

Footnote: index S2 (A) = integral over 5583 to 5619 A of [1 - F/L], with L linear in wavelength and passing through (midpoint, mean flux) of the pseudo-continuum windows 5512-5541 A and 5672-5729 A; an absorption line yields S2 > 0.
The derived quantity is 4.5 A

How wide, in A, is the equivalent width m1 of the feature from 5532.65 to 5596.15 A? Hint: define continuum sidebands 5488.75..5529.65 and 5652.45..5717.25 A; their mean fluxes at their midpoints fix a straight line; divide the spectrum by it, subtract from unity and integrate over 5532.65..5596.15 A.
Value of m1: 4.4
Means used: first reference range 6.43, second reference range 9.53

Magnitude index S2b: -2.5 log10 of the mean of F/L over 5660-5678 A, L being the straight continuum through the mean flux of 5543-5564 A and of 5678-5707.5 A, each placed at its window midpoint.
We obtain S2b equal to 0.19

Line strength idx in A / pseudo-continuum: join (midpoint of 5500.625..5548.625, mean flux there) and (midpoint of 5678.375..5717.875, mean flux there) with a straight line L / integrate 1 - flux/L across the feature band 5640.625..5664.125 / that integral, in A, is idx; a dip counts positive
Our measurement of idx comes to 5.24 A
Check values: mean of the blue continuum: 6.41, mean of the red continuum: 10.7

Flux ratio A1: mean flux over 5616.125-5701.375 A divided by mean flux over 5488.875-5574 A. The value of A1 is 1.23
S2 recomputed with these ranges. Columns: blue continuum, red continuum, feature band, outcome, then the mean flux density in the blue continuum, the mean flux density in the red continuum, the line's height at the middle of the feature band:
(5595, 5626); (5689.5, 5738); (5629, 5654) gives 3.86 A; 7.34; 11.8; 8.67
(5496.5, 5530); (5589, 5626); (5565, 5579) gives -0.34 A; 6.43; 7.32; 6.98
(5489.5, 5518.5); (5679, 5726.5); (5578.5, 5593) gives 1.96 A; 6.4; 11.1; 8.33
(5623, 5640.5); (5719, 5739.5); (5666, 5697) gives 2.63 A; 7.2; 12.1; 9.7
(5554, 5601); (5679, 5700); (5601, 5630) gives 2.08 A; 7.15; 9.55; 7.96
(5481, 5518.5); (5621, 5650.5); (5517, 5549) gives 1.00 A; 6.39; 7.33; 6.62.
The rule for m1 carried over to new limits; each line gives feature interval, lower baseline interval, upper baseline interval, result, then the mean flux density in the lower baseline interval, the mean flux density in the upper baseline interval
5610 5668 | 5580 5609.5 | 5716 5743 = 9.5 A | 7.27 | 12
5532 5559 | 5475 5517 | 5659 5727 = 3.0 A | 6.4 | 10.2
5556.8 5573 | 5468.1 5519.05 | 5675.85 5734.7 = 2.0 A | 6.37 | 11.1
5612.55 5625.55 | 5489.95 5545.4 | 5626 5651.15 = -0.3 A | 6.41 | 7.34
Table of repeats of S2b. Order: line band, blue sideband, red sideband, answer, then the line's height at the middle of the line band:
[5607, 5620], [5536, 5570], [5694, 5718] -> 0.19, 8.75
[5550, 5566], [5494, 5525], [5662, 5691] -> 0.01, 7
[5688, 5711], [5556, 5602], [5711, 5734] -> 0.08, 11.7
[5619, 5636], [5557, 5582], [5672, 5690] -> 0.10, 7.96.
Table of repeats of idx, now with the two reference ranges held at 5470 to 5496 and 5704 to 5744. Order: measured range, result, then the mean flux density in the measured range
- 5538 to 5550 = 2.2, 6.37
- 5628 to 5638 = 2.7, 7.22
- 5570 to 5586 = 2.5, 7.26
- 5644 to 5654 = 2.8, 7.43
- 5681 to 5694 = 2.4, 9.14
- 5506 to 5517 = 0.9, 6.47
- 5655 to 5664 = 2.7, 7.43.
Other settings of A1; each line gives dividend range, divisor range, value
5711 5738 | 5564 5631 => 1.70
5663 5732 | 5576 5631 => 1.44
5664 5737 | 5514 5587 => 1.57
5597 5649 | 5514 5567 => 1.12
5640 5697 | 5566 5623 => 1.13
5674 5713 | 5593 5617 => 1.37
